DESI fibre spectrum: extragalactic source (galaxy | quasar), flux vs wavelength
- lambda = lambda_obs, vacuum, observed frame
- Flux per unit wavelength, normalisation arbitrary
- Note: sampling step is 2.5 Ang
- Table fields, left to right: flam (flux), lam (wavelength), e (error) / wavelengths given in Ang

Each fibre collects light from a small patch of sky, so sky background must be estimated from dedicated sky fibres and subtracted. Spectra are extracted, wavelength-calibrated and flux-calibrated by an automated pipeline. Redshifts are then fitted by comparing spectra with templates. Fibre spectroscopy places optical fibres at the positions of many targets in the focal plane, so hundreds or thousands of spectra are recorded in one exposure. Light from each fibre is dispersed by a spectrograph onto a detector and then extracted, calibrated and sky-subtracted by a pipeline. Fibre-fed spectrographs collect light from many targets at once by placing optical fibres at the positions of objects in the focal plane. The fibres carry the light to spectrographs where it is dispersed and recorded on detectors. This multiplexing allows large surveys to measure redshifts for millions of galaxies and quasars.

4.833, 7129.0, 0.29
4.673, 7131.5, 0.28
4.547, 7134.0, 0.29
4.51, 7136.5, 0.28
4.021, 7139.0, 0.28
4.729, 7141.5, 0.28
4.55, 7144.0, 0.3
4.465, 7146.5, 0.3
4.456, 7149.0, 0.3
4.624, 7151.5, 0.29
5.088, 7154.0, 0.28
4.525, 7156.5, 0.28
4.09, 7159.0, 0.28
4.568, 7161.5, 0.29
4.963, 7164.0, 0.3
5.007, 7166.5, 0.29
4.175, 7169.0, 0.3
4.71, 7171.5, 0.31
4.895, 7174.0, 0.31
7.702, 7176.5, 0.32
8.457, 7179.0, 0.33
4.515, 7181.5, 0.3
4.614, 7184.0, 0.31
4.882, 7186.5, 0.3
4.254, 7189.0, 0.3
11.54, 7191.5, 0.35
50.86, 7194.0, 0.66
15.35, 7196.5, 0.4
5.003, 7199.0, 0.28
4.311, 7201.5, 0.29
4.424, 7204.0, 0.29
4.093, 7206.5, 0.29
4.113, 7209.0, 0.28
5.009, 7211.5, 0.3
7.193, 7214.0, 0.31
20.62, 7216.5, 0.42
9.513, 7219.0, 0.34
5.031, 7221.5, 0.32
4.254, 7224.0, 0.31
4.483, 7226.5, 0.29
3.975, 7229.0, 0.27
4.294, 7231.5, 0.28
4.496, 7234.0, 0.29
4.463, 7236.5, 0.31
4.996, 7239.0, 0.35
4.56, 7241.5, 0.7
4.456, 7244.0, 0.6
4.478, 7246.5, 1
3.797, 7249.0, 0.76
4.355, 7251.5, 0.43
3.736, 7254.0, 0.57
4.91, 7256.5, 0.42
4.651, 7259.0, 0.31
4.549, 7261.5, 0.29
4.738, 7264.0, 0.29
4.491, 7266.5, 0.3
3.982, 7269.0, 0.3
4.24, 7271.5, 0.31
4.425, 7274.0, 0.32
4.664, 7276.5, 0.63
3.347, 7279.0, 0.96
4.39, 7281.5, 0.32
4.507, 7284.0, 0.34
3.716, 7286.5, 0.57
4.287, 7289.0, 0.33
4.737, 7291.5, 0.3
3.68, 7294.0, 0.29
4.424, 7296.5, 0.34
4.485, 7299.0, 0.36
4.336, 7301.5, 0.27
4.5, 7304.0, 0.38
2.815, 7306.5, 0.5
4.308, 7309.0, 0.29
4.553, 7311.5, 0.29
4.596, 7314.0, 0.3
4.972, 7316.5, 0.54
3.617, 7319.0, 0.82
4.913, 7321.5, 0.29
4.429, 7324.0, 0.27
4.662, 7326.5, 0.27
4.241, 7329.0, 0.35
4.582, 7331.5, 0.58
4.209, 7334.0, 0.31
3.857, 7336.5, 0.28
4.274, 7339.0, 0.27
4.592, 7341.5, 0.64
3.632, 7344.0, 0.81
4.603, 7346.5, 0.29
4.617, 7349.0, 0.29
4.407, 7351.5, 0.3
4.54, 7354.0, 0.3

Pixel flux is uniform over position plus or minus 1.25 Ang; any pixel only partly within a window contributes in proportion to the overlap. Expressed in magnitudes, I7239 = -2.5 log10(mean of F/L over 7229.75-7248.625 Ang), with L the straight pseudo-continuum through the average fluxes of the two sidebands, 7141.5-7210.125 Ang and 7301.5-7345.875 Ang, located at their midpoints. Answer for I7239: 0.30 mag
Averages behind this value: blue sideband 7.15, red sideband 4.29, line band 4.49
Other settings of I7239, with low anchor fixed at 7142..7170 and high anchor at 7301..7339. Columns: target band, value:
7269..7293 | 0.03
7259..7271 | -0.01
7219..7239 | -0.07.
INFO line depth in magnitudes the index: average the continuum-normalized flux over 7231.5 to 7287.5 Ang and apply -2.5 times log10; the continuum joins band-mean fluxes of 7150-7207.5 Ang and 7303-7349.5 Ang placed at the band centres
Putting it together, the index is 0.31 mag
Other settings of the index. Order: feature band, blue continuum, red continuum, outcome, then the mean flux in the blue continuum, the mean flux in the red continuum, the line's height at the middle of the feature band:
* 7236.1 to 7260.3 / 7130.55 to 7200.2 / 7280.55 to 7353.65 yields 0.252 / 7.15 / 4.31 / 5.6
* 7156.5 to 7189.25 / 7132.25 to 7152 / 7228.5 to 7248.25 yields -0.150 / 4.49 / 4.47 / 4.48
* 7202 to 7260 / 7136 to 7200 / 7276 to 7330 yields 0.096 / 7.37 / 4.28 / 5.93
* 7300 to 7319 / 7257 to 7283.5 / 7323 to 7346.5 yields 0.017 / 4.37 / 4.29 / 4.32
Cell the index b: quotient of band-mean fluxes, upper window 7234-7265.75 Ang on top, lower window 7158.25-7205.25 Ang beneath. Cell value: 0.53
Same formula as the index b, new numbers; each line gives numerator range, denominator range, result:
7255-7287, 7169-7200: 0.42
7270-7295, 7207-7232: 0.61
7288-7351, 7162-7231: 0.54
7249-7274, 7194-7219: 0.44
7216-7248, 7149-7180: 1.11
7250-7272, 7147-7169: 0.95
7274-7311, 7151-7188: 0.81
